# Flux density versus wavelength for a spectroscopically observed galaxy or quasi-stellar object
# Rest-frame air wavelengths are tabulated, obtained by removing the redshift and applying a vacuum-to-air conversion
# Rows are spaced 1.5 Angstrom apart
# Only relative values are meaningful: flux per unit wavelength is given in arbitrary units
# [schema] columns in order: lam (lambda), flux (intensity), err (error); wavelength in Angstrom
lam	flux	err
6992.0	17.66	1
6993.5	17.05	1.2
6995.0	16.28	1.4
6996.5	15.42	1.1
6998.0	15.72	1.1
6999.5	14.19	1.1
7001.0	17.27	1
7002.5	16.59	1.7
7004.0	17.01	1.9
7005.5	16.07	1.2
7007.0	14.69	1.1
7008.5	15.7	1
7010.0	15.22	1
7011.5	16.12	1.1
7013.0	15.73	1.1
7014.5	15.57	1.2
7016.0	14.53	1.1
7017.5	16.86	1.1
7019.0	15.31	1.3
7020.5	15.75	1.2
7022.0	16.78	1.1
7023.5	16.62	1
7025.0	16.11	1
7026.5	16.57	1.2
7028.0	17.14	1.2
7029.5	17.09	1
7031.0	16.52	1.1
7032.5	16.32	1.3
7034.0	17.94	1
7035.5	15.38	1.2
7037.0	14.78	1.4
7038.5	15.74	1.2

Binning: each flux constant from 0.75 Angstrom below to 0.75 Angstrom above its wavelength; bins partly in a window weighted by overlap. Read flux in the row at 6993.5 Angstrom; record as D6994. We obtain 17.05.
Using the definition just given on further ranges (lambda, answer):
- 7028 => 17.14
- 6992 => 17.66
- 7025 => 16.11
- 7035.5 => 15.38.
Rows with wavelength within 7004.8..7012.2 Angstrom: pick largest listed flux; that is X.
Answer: 16.12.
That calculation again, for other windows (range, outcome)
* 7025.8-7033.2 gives 17.14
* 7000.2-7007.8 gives 17.27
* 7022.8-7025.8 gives 16.62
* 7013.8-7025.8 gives 16.86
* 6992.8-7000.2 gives 17.05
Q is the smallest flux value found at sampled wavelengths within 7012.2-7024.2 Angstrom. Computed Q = 14.53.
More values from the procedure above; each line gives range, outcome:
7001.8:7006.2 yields 16.07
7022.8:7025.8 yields 16.11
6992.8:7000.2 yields 14.19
